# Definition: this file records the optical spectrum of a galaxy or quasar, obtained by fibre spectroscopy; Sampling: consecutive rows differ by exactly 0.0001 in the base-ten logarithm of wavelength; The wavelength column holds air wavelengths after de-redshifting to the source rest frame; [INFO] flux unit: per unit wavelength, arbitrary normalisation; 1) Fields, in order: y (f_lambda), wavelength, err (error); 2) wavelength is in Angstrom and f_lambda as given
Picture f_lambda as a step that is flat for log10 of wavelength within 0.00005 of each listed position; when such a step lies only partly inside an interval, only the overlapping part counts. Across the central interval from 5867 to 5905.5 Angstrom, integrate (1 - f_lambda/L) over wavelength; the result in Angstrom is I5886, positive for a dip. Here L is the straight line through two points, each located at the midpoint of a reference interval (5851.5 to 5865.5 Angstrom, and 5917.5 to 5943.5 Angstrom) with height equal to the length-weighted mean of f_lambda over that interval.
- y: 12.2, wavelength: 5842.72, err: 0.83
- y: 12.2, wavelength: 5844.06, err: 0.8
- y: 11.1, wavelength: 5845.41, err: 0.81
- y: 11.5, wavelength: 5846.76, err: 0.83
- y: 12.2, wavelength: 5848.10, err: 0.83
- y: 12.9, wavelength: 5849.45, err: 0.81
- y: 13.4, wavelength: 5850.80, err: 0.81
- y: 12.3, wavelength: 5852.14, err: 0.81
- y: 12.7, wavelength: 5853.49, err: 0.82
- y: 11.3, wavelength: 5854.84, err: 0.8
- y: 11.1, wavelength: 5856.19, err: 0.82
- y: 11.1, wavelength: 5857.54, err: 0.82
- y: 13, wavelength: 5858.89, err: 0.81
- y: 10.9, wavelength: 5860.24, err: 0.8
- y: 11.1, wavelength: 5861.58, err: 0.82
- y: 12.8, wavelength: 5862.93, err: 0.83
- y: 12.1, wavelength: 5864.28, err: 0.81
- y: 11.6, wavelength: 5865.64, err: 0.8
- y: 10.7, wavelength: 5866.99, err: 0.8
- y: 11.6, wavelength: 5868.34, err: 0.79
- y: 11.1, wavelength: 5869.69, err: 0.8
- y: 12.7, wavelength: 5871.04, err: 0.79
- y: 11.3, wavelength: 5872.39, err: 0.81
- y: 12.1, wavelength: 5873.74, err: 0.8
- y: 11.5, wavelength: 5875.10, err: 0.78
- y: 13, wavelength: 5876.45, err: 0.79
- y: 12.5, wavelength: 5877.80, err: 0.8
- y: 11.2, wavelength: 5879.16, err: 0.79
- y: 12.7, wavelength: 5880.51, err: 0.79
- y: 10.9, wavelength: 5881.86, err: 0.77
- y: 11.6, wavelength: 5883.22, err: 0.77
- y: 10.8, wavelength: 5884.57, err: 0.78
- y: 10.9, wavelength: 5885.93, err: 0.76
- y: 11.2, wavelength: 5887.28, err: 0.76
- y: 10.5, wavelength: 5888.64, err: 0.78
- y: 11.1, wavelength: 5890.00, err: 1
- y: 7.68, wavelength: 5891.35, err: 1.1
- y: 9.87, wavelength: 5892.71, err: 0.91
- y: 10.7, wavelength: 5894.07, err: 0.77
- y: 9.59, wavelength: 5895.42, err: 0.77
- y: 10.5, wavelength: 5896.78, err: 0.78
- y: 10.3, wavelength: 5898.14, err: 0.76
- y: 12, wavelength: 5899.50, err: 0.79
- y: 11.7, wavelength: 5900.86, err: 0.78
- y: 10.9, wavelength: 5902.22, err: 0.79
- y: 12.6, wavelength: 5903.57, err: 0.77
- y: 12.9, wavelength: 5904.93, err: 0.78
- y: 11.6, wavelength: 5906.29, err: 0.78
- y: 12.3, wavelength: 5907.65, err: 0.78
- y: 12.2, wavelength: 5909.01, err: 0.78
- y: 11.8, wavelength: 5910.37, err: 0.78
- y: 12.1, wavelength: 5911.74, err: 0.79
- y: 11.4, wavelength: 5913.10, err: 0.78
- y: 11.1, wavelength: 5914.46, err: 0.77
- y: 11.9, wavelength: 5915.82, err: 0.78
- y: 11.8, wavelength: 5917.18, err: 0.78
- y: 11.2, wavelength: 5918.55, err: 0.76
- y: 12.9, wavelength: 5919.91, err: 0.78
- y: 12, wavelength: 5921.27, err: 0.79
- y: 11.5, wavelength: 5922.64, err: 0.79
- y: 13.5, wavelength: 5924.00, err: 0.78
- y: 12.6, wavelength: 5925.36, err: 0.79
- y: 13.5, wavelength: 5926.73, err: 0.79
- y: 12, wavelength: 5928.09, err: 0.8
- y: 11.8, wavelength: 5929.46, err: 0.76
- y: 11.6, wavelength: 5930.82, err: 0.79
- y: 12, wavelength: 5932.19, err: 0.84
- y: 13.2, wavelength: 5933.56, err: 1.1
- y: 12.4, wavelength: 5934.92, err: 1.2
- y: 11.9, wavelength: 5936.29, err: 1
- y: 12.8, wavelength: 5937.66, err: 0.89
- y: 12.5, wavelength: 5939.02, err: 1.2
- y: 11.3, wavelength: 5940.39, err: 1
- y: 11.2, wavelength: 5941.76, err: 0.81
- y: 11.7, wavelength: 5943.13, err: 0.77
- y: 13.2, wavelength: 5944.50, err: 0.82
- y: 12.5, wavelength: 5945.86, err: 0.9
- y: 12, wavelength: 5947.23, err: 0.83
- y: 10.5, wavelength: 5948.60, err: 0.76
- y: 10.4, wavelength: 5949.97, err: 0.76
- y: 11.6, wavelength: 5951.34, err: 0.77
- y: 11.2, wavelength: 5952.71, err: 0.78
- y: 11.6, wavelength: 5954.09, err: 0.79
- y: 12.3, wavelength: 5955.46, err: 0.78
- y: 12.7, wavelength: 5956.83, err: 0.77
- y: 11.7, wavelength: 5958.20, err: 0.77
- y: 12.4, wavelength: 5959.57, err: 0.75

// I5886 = 2.3 Angstrom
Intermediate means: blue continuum 11.8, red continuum 12.2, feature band 11.3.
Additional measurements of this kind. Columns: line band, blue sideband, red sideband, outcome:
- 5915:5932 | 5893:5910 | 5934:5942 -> -0.5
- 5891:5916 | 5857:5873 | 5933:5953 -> 1.1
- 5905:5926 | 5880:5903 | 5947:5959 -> -1.8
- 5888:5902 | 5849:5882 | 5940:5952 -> 1.7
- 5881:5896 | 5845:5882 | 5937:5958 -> 1.8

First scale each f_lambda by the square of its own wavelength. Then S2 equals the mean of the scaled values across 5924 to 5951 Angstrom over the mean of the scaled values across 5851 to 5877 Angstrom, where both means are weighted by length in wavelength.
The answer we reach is 1.05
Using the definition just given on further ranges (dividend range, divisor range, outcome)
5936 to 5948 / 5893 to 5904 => 1.12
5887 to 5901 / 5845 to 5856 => 0.87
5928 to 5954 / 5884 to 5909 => 1.10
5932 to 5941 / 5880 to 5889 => 1.12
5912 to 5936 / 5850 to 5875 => 1.05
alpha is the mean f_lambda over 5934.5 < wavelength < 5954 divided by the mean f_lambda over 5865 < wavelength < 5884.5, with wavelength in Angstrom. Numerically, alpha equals 1.00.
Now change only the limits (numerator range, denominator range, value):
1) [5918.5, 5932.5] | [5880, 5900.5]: 1.15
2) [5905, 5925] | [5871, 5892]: 1.06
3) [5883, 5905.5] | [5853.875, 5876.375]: 0.93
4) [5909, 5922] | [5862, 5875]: 1.01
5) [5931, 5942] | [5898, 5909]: 1.02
